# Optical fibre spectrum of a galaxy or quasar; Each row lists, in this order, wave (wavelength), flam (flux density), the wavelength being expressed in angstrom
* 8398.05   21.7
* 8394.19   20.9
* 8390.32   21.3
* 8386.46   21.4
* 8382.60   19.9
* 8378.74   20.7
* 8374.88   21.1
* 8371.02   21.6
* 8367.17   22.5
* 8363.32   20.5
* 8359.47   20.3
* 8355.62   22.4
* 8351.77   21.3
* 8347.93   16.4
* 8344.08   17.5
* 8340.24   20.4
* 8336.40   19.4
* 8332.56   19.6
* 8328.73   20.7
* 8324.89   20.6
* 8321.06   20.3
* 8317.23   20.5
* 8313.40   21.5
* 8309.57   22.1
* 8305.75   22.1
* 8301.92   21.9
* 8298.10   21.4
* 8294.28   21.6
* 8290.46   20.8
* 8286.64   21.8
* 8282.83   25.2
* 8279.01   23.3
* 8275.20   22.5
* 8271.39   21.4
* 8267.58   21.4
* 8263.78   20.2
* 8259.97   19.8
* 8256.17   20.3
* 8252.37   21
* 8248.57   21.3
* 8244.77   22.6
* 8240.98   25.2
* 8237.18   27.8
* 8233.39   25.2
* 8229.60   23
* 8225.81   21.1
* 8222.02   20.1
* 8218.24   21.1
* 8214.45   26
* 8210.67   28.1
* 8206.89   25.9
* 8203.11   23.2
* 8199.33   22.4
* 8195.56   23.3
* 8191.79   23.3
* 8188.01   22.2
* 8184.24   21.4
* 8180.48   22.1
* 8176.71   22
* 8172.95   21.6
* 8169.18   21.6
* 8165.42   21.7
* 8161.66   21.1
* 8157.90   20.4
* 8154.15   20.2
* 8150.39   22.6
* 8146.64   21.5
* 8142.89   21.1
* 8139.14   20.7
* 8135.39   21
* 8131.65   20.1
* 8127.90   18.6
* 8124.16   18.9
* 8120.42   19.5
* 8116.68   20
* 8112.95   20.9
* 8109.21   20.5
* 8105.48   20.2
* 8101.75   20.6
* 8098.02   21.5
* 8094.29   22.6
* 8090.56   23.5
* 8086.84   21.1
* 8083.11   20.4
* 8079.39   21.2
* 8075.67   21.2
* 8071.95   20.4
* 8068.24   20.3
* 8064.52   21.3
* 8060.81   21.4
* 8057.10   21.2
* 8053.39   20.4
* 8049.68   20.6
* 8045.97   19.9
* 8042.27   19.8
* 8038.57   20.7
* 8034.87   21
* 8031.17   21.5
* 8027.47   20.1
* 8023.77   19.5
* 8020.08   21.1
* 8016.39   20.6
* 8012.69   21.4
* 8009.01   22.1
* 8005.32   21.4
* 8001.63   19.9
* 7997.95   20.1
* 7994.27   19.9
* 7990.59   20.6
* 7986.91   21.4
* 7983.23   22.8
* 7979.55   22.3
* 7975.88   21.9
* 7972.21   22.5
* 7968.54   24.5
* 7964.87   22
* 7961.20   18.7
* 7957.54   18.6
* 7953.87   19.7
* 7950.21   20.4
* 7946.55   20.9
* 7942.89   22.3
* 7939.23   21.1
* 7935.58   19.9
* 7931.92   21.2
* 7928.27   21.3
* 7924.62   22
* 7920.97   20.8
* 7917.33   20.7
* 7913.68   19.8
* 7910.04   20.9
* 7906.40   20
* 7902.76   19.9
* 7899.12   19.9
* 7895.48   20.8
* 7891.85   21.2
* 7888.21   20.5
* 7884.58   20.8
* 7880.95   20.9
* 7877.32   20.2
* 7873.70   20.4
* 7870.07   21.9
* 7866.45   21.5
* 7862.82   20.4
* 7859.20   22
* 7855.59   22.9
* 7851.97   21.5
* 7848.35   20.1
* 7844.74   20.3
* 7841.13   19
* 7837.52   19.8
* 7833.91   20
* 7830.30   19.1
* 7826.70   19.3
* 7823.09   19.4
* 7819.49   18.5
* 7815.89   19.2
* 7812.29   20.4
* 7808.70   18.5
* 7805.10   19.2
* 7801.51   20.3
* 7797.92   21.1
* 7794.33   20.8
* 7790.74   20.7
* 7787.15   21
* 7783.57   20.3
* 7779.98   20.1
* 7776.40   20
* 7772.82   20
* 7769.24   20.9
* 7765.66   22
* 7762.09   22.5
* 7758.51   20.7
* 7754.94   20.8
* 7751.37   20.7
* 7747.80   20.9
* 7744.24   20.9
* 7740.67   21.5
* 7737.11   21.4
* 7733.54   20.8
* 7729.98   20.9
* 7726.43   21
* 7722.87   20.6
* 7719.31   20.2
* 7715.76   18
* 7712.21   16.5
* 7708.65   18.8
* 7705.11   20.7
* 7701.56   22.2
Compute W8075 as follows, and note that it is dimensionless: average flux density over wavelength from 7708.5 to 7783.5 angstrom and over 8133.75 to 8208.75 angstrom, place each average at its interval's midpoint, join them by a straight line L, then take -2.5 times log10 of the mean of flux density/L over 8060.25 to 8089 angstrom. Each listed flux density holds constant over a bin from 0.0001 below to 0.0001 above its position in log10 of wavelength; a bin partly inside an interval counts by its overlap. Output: 0.04 mag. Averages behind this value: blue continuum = 20.5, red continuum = 22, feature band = 20.9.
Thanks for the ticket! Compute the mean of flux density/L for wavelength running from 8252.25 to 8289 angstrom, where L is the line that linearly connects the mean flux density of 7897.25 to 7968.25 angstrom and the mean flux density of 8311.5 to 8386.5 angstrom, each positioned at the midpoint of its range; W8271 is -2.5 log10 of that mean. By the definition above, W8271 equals -0.07 mag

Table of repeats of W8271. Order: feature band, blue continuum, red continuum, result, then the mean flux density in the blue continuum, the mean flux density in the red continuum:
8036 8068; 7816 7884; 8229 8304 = 0.04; 20.4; 22.4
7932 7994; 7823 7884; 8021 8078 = -0.03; 20.5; 20.6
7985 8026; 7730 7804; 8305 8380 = 0.00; 20.9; 20.6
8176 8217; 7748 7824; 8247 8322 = -0.11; 20.4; 21.5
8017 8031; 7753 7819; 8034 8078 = 0.01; 20.4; 20.7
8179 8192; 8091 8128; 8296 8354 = -0.08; 20.5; 20.4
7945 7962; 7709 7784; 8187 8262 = 0.10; 20.5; 23.1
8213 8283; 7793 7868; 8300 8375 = -0.10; 20.1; 20.6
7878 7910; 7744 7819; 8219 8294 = 0.02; 20.5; 22.3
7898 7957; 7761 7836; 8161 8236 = 0.02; 20.1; 22.9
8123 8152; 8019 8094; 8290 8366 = 0.01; 20.9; 20.6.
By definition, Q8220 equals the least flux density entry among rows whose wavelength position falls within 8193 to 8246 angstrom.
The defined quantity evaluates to 20.1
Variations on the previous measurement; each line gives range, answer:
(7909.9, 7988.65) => 18.6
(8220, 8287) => 19.8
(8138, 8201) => 20.2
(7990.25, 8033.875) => 19.5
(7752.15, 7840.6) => 18.5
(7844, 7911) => 19.9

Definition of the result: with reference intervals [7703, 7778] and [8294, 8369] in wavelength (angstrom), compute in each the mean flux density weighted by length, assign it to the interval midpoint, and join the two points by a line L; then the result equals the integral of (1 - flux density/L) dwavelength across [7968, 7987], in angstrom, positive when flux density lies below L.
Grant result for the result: -1.9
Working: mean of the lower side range 20.5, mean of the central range 22.5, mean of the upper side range 20.6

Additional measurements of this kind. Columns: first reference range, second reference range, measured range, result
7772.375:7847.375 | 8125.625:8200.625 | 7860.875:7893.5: -1.2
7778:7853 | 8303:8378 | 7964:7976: -1.7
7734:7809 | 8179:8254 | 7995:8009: 0.9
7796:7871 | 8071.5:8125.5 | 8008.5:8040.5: -0.2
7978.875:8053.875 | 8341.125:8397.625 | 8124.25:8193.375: -1.7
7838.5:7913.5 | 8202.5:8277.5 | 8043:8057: 0.9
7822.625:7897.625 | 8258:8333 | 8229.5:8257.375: -2.6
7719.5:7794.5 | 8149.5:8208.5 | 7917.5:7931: 0.1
